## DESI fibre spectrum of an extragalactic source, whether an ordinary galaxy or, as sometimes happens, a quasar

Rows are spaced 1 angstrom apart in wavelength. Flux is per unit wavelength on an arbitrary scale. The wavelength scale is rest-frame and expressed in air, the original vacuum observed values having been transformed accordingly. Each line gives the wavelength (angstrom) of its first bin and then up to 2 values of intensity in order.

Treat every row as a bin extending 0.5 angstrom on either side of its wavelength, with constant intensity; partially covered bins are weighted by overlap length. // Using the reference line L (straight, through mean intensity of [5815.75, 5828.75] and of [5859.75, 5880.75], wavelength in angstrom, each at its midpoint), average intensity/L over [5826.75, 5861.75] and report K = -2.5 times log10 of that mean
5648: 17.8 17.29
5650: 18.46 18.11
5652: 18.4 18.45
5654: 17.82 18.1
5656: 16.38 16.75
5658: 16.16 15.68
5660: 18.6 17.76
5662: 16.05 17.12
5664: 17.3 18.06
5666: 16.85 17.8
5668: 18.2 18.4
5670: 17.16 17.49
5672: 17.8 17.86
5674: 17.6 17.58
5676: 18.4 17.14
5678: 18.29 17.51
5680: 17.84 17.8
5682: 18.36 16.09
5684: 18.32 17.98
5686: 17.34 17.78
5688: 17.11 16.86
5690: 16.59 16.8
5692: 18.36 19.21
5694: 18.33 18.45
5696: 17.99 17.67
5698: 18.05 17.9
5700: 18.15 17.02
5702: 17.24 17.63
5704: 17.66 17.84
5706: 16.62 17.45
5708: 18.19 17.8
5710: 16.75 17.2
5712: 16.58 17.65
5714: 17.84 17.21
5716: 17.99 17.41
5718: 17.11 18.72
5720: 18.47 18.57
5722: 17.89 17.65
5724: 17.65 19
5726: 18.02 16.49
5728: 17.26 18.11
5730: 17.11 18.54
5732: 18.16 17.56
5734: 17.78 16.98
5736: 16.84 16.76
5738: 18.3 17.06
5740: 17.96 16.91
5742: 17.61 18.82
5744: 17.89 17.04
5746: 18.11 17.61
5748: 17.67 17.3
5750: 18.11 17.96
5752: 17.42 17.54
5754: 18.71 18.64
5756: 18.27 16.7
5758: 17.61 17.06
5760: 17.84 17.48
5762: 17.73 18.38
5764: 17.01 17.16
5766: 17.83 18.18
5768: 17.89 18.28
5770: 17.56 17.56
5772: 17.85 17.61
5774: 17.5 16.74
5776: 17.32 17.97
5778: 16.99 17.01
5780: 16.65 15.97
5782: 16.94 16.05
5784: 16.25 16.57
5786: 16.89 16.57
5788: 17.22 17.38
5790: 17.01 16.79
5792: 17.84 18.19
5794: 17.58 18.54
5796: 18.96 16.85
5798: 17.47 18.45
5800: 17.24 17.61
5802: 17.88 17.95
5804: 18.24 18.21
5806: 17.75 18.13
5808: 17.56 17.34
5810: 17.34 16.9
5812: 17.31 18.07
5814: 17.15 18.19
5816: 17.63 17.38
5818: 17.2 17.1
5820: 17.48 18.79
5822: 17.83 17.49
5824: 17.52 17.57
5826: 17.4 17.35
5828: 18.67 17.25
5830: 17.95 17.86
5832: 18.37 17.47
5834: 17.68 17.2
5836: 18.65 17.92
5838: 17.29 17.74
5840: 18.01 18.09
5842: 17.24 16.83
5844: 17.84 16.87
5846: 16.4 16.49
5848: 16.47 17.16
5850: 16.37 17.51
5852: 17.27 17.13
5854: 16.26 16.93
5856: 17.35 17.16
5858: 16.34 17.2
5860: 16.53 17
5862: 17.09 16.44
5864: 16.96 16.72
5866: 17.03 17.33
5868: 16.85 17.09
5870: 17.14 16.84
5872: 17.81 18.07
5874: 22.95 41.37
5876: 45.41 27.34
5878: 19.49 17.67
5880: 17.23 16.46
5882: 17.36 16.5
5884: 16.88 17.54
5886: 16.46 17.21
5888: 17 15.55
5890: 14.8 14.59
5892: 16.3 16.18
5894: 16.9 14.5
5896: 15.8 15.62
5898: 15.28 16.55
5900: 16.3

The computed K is 0.10 mag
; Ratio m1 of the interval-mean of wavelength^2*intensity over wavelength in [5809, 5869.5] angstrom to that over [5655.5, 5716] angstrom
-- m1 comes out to 1.0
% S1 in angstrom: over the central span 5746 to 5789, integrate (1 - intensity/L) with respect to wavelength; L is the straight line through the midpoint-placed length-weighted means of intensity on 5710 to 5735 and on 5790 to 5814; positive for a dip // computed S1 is 0.7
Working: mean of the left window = 17.7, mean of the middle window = 17.4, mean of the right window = 17.7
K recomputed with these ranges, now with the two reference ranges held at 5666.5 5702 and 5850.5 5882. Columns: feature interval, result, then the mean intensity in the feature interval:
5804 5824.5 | 0.07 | 17.6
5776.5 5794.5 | 0.10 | 17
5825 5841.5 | 0.07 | 17.8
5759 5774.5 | 0.05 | 17.7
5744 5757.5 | 0.03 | 17.8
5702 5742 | 0.03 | 17.6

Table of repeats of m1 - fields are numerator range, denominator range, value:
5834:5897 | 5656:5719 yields 1.09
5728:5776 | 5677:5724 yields 1.02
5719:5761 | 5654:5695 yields 1.04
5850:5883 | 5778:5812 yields 1.13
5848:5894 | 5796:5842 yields 1.06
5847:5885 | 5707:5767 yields 1.12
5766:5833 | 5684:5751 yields 1.02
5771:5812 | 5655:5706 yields 1.03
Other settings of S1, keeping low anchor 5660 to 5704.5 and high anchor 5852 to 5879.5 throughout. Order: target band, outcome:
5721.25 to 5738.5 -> 0.5 angstrom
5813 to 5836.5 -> 1.8 angstrom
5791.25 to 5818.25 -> 1.8 angstrom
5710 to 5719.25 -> 0.3 angstrom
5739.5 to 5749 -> 0.3 angstrom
